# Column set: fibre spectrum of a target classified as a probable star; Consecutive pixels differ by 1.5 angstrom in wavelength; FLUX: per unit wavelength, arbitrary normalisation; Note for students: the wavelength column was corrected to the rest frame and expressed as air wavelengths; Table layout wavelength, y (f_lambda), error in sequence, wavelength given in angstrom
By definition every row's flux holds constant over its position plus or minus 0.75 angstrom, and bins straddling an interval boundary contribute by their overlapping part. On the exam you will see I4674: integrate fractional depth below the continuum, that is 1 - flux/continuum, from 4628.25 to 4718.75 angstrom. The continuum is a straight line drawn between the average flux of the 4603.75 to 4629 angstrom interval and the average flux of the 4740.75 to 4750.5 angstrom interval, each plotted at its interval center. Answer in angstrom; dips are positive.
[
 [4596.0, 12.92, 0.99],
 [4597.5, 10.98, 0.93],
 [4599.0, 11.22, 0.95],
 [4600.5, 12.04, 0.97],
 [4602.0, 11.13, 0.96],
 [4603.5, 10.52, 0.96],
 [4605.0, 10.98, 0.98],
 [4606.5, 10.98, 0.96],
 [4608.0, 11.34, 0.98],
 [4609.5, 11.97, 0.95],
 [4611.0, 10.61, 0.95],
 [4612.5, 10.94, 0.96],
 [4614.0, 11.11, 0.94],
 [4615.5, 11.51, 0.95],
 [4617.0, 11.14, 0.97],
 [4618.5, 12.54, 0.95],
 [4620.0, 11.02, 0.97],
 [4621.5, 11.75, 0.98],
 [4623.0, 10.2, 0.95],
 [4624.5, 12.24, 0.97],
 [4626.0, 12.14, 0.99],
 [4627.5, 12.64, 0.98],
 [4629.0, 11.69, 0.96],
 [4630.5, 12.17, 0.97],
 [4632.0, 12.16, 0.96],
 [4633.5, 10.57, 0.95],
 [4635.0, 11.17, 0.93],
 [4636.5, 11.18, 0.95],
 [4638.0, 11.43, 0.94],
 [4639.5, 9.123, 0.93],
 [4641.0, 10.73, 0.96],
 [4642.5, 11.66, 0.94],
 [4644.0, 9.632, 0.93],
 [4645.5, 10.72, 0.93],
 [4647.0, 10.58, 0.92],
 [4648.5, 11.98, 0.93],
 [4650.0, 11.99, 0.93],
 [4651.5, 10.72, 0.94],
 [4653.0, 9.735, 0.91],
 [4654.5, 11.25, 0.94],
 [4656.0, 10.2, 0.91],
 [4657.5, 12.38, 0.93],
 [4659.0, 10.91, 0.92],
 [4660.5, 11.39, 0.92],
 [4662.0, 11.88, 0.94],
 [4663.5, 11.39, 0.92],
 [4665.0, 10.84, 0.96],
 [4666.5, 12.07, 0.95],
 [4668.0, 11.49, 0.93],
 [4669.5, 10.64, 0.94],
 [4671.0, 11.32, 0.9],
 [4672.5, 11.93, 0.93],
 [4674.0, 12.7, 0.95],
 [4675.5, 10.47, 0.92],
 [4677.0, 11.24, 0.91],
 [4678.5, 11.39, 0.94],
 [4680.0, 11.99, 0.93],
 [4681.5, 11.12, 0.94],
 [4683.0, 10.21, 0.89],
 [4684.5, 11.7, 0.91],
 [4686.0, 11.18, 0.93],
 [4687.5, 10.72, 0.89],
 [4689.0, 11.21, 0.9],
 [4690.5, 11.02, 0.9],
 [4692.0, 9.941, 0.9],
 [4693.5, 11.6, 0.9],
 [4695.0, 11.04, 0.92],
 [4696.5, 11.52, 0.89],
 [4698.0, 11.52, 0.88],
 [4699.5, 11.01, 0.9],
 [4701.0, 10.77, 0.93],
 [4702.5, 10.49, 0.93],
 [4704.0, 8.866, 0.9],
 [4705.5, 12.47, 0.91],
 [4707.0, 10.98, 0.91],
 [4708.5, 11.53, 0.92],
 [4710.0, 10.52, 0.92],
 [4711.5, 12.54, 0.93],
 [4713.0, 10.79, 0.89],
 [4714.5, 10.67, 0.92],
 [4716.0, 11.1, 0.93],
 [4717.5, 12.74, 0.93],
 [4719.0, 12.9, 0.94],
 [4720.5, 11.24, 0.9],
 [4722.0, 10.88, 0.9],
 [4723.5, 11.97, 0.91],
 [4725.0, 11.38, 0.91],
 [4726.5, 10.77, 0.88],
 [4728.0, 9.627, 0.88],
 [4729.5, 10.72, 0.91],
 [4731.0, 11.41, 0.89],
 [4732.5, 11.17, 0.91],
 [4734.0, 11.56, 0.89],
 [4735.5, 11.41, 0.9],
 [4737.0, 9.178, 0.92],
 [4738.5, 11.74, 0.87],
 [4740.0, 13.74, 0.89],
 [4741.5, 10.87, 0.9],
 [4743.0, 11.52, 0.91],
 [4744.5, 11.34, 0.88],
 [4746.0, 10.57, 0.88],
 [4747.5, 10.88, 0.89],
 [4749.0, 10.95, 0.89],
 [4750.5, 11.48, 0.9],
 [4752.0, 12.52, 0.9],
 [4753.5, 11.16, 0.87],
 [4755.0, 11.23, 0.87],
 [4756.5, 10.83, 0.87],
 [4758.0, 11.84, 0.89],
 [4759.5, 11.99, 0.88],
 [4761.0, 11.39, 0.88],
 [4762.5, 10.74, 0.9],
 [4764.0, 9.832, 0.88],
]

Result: 0.7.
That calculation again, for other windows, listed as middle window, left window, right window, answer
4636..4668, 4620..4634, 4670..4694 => 1.2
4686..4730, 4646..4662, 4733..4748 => 0.4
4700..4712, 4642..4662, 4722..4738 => 0.0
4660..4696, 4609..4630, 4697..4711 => -0.5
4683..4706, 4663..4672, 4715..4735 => 0.7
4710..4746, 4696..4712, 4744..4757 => -0.6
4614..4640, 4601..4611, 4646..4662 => -0.8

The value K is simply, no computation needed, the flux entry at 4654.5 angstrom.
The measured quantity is 11.25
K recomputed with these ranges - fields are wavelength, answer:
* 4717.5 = 12.74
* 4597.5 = 10.98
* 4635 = 11.17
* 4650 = 11.99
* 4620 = 11.02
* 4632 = 12.16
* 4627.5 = 12.64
